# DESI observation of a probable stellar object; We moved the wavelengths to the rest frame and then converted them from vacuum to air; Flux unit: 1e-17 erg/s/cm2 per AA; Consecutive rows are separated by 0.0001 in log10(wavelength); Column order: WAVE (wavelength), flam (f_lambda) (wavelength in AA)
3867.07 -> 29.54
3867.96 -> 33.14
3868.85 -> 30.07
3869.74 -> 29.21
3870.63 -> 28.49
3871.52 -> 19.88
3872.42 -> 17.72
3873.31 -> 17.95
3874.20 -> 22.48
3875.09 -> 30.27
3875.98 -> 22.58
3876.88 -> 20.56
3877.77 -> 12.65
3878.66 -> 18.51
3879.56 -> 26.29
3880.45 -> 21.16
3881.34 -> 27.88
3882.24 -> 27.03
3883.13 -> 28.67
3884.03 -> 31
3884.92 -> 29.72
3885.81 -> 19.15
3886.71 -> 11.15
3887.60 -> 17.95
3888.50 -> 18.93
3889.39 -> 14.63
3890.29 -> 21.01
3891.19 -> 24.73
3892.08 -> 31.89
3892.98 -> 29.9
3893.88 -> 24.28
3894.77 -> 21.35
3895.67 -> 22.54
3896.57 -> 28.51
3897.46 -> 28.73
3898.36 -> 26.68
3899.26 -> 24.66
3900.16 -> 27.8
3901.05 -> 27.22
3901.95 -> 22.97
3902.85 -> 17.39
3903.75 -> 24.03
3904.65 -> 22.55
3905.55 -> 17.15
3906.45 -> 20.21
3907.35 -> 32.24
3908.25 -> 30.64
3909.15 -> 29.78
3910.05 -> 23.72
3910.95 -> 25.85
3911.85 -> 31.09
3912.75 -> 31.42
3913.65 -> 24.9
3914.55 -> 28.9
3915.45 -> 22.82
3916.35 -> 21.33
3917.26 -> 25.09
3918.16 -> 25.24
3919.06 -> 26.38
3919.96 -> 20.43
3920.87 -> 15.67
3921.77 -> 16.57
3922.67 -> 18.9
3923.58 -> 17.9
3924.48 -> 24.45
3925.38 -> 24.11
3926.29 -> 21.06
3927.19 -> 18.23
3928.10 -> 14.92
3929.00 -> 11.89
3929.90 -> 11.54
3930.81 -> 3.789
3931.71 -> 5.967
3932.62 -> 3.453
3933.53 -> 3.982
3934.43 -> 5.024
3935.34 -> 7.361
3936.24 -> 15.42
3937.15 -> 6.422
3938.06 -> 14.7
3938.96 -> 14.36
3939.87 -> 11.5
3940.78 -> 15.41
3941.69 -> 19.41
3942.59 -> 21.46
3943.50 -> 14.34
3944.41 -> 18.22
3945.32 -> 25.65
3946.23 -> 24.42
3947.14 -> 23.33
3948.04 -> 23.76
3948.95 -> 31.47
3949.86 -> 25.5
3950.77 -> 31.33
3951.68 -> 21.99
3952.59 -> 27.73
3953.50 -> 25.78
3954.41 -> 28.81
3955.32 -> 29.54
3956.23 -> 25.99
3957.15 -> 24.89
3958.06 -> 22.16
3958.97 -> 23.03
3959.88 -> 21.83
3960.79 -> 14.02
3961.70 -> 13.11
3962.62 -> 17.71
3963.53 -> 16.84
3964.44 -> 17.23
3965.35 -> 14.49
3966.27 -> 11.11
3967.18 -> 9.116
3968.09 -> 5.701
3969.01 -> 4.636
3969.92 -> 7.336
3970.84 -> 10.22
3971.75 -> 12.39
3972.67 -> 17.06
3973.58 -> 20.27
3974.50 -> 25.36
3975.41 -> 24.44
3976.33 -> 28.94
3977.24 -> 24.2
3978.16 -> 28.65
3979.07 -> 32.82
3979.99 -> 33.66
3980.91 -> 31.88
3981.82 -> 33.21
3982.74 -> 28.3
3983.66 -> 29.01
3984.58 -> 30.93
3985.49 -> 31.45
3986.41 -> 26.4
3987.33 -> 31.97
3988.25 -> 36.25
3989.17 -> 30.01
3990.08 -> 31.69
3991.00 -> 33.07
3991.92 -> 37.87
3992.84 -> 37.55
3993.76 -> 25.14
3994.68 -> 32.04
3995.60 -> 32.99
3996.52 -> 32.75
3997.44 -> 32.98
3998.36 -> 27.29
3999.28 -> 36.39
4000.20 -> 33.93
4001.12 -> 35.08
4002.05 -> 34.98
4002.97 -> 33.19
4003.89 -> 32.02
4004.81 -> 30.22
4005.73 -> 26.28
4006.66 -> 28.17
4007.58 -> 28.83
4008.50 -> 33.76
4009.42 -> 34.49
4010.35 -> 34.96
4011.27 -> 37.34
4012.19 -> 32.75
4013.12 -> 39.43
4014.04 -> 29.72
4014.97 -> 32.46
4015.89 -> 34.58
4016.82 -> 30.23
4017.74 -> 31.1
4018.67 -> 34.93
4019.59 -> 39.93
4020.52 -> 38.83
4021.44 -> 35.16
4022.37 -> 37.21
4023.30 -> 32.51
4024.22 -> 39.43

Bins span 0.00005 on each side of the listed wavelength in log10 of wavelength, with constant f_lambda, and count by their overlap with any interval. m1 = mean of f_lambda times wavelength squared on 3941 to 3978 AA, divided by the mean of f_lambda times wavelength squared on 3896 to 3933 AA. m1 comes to 0.9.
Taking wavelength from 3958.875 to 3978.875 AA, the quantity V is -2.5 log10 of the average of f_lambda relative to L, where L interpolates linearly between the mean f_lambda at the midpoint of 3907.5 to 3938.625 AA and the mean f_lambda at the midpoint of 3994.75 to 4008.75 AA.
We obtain 0.49 mag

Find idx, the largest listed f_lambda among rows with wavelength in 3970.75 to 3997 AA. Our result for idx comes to 37.87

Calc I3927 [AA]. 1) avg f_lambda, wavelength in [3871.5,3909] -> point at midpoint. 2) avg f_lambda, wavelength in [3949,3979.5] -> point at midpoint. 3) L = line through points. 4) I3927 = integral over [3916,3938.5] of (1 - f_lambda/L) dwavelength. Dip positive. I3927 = 7.0 AA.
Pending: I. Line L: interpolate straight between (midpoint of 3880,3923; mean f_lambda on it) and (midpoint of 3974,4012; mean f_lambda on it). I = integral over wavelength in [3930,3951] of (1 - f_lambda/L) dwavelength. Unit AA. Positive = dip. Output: 9.0 AA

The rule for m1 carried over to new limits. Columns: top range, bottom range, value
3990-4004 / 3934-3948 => 2.12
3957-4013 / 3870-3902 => 1.18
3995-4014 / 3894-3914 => 1.35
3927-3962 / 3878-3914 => 0.75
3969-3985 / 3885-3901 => 1.07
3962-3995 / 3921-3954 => 1.42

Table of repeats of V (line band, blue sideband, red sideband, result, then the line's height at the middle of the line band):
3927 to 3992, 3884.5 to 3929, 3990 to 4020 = 0.376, 28.5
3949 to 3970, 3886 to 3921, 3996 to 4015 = 0.415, 28.9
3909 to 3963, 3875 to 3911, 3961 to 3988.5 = 0.146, 22.7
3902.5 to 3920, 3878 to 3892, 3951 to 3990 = -0.116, 22.7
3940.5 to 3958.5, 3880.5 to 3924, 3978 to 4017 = 0.169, 28.2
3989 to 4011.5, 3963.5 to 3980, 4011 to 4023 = -0.151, 28.5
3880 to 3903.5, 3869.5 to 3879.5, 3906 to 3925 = -0.054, 22.9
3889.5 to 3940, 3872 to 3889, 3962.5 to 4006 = 0.140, 23.5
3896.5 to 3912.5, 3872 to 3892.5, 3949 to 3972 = -0.200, 21.3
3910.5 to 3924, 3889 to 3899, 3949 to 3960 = 0.083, 25.4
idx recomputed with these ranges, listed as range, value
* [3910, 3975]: 31.47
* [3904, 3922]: 32.24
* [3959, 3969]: 21.83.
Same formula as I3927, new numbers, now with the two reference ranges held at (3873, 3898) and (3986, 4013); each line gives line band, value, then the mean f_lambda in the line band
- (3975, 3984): 0.4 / 29.5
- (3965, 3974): 5.7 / 11.2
